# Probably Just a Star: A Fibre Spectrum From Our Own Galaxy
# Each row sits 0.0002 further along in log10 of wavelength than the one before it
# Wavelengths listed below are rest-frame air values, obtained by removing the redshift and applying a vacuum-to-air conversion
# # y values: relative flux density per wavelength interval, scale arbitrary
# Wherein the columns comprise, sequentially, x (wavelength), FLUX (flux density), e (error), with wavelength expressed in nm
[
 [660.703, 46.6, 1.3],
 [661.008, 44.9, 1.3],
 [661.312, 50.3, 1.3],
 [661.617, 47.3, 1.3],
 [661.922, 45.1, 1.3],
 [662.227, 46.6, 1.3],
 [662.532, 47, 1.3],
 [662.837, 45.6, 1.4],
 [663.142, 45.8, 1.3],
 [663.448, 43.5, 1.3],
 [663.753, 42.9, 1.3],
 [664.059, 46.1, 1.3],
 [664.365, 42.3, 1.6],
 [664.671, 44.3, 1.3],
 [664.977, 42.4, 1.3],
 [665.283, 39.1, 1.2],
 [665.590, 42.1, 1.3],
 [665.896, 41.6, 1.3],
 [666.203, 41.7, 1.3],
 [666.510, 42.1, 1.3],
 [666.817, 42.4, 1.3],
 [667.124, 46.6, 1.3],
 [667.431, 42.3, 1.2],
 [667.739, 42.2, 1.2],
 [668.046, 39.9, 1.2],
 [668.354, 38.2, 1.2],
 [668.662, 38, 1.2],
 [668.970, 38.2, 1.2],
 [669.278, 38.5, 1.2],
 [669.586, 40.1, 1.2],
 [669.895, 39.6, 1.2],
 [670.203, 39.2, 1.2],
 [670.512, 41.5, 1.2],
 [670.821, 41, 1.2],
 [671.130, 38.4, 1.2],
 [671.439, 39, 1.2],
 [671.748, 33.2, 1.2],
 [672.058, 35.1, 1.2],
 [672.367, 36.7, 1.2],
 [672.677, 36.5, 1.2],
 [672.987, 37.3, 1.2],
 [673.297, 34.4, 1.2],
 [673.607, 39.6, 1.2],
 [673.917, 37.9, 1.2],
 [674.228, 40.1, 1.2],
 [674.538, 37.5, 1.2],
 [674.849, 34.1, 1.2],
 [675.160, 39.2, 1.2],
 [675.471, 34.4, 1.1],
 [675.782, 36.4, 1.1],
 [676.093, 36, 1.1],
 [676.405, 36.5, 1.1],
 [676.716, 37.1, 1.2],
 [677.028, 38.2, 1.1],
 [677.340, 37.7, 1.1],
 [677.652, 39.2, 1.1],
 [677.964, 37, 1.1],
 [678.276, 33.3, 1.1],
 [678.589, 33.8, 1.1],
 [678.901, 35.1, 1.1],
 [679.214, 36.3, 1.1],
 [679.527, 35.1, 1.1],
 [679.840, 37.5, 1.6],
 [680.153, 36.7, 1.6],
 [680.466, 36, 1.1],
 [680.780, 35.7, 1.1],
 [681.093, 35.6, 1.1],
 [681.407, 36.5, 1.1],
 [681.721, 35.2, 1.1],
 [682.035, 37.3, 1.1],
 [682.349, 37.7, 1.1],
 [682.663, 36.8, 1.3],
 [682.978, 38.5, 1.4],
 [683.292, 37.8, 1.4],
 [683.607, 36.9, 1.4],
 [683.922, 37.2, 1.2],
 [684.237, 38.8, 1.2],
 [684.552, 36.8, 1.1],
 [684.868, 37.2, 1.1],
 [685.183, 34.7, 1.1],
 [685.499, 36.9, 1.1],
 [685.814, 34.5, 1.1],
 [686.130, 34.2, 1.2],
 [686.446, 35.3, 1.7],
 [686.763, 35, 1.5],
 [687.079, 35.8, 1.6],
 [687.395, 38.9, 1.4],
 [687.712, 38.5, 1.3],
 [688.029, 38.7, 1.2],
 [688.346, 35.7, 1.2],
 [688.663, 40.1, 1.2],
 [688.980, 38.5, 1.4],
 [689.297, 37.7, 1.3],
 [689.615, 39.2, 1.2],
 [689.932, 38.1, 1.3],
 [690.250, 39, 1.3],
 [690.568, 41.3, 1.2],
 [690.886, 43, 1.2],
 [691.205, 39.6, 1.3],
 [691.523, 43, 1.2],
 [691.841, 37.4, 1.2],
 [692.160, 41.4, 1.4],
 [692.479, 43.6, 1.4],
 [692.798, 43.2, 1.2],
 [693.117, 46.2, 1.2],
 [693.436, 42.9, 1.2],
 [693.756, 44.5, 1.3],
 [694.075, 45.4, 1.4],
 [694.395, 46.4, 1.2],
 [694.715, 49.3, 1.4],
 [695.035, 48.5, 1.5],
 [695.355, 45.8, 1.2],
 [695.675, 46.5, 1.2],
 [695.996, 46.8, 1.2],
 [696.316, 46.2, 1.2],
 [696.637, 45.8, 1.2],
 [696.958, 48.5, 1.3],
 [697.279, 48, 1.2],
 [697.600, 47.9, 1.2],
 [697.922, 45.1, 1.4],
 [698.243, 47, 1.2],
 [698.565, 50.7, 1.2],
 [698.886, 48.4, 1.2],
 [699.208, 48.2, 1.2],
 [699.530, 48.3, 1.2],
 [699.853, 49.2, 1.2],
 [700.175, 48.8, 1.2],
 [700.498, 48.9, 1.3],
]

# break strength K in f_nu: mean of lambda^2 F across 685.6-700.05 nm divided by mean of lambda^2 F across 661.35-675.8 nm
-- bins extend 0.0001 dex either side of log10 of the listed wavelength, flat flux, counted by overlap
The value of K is 1.14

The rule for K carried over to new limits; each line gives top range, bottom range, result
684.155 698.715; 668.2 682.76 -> 1.18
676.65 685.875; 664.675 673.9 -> 0.96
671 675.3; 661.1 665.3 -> 0.85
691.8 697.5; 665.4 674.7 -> 1.24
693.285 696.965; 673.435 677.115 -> 1.32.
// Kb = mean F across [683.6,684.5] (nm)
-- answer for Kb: 37.7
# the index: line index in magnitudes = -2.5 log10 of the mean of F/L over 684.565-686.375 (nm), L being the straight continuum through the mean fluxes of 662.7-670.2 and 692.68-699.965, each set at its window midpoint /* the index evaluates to 0.256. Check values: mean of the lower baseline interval 41.8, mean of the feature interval 35.6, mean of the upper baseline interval 46.9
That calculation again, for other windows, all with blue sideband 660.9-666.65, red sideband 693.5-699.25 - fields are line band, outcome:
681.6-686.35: 0.245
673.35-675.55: 0.202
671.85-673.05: 0.237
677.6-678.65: 0.264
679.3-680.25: 0.245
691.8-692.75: 0.129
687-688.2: 0.212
